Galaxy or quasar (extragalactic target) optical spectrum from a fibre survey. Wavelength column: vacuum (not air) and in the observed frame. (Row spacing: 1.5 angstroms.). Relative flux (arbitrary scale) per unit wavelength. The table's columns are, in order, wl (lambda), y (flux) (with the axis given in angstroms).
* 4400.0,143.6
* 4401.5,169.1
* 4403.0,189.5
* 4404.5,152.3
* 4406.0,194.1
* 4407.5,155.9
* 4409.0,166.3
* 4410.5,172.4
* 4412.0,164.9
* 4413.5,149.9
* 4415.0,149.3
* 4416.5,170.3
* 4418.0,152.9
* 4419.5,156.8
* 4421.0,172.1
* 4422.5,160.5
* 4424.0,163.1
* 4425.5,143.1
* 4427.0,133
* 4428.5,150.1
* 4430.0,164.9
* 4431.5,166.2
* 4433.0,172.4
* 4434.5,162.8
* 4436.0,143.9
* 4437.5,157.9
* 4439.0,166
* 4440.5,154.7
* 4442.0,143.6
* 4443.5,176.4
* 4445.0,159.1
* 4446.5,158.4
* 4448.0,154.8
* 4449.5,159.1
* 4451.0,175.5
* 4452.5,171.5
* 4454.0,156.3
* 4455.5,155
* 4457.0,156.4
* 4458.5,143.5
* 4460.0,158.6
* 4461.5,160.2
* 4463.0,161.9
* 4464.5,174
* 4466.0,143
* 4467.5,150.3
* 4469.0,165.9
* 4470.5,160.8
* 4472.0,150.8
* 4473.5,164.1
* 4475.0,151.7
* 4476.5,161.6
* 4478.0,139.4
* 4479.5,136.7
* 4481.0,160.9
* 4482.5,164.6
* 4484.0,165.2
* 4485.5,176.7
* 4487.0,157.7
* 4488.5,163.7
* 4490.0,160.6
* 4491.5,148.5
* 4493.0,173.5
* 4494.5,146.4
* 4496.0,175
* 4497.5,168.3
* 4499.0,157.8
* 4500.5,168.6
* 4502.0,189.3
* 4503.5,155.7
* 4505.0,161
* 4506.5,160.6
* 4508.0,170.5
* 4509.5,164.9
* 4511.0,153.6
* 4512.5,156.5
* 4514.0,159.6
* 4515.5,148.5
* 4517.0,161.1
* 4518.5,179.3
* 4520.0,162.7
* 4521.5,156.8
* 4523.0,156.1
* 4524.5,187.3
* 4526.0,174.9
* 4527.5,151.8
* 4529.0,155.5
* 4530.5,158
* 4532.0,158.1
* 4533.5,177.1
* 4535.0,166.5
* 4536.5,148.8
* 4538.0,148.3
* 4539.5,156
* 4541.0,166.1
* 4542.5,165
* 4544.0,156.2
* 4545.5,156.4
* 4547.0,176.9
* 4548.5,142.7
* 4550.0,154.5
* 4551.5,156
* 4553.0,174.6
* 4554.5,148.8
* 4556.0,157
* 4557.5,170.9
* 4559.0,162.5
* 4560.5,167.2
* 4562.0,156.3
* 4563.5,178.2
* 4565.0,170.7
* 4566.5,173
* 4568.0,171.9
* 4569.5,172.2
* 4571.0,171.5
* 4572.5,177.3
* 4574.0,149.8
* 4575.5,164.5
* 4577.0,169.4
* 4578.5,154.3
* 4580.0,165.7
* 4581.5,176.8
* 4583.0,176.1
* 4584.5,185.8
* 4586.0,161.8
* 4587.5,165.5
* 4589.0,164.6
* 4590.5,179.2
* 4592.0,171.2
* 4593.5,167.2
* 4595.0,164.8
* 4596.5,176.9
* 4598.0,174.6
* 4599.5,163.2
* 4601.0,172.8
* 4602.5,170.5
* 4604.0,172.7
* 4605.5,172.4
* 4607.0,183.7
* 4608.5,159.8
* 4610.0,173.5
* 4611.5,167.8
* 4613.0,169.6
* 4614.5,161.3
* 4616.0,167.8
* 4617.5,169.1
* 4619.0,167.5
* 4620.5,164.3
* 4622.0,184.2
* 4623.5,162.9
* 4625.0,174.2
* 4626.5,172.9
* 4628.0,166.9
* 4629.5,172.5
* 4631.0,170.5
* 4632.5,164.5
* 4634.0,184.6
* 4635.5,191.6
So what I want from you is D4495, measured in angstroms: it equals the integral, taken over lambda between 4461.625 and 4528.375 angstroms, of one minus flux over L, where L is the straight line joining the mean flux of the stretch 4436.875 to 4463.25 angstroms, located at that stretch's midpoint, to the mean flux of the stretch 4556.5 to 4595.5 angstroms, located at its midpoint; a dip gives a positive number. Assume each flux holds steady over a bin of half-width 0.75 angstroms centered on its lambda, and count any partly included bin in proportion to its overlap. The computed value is 0.6 angstroms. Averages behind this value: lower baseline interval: 159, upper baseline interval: 169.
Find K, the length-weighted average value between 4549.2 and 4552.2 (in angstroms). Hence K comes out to 155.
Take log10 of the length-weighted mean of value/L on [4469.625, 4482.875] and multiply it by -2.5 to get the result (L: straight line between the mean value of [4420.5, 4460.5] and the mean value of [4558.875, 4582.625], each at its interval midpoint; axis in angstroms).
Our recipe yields 0.05 mag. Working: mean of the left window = 158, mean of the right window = 168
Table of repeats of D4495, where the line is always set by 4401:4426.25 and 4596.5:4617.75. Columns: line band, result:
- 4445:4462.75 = 0.6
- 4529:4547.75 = 0.8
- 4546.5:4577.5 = 0.7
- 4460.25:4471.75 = 0.4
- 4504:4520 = 0.5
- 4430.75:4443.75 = 0.4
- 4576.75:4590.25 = 0.0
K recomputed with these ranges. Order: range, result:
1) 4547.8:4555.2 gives 155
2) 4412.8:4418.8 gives 156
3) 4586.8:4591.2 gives 170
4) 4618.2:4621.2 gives 166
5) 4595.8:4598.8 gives 176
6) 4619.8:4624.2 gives 171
